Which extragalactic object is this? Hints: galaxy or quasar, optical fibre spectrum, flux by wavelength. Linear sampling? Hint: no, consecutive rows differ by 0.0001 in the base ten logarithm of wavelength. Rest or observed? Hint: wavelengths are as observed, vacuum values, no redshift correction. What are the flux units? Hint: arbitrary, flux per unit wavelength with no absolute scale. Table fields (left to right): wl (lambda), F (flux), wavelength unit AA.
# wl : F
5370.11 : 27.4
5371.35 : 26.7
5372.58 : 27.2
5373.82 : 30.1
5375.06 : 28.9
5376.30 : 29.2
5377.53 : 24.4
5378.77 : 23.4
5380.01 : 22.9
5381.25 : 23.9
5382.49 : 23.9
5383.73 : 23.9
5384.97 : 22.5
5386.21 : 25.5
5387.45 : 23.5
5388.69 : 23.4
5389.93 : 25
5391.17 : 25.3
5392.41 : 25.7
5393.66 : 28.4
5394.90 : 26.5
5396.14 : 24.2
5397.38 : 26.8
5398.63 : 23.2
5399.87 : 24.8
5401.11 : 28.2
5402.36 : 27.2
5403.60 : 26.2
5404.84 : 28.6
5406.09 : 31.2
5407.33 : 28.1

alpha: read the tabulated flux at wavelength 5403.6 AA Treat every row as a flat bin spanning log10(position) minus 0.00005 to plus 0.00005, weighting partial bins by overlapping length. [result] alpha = 26.2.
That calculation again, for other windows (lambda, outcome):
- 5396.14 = 24.2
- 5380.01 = 22.9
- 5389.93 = 25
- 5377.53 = 24.4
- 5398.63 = 23.2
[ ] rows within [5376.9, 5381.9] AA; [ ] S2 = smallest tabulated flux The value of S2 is 22.9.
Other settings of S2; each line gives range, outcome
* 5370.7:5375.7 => 26.7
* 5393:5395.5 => 26.5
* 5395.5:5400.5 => 23.2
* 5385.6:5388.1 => 23.5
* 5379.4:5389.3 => 22.5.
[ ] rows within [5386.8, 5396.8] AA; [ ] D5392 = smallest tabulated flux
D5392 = 23.4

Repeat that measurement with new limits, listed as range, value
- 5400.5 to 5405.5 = 26.2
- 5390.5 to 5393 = 25.3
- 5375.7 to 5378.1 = 24.4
